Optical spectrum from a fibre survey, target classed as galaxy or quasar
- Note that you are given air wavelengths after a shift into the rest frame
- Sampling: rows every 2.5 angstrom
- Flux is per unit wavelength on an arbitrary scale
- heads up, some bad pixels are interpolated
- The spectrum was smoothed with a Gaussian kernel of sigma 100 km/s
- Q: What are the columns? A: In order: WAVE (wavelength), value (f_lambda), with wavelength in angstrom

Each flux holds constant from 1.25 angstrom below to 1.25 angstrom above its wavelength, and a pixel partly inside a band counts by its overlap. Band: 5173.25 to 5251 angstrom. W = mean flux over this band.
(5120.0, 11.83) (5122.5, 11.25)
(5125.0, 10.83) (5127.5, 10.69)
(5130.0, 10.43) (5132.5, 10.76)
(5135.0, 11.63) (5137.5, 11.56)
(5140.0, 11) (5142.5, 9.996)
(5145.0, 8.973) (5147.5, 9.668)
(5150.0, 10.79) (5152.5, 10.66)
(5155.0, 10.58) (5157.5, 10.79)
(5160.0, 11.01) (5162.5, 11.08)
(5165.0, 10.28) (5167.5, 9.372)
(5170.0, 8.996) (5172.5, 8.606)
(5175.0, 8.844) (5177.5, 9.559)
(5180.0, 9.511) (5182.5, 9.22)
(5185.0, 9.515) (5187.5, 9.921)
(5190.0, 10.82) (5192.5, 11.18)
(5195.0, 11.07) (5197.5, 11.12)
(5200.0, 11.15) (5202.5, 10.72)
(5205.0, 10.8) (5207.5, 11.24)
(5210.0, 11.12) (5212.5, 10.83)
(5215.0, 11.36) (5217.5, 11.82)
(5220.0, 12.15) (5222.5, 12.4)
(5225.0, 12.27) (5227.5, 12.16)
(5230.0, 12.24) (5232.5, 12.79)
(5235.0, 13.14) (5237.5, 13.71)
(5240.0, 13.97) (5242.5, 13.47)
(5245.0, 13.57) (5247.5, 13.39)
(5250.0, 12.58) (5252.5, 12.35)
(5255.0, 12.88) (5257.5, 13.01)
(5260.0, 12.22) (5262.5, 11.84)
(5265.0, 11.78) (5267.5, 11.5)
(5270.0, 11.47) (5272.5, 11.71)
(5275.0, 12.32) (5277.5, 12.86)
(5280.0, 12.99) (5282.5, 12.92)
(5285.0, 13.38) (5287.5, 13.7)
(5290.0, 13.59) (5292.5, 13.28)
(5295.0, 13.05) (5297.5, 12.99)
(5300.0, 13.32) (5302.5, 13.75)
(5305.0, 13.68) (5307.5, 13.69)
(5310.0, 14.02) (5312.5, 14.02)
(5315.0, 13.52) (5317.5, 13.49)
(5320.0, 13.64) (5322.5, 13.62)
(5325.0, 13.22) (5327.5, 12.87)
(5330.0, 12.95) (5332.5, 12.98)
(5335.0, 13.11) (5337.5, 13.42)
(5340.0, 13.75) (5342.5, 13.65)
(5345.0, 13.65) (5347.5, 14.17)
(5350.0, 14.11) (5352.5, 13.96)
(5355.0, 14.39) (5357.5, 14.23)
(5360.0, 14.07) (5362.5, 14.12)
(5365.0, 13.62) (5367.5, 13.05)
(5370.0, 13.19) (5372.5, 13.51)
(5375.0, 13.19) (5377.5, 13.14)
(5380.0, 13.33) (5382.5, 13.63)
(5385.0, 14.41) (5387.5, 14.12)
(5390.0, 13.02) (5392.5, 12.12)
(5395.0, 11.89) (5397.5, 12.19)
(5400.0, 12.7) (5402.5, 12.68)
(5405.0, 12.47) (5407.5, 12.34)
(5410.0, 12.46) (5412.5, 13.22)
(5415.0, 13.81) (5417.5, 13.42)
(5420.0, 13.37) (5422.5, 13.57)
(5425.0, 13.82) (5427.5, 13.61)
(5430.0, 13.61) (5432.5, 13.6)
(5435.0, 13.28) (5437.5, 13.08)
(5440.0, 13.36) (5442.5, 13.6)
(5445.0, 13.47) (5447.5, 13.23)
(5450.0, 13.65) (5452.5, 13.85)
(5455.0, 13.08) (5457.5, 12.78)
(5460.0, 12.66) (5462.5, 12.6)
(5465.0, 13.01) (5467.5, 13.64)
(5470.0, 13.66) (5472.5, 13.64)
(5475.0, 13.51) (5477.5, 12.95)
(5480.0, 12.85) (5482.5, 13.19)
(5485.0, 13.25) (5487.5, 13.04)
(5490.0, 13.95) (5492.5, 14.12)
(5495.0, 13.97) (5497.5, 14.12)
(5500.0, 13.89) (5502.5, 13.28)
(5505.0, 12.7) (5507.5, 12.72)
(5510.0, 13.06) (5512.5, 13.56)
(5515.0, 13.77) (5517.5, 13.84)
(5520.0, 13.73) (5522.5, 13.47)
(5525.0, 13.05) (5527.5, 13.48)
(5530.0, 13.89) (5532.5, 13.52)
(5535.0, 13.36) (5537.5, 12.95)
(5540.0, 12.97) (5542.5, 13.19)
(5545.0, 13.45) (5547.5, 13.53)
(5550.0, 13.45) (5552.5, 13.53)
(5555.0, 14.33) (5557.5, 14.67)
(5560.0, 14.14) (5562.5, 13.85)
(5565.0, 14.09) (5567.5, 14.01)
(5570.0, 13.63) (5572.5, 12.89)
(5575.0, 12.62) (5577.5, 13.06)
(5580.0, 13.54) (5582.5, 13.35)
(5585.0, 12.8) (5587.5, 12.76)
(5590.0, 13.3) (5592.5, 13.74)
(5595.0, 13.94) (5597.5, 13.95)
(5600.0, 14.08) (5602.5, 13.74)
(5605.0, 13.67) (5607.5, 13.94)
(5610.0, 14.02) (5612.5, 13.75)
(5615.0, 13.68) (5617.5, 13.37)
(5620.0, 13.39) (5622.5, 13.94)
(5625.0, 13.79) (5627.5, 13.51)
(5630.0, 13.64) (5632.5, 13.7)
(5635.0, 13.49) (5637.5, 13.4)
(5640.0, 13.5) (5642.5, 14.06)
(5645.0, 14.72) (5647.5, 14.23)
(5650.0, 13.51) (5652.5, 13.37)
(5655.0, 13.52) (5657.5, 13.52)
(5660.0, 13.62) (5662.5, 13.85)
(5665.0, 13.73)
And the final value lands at 11.5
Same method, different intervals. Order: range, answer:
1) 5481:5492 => 13.4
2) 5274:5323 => 13.4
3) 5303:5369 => 13.7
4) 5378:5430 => 13.1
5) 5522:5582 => 13.5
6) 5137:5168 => 10.4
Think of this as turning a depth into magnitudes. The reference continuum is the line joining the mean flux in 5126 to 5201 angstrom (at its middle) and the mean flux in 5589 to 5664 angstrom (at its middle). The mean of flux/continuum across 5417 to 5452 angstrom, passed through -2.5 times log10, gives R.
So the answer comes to -0.099 mag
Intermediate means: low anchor 10.3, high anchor 13.7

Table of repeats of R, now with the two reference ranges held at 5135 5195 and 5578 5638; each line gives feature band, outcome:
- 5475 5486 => -0.043 mag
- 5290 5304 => -0.191 mag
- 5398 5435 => -0.092 mag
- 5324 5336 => -0.142 mag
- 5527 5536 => -0.047 mag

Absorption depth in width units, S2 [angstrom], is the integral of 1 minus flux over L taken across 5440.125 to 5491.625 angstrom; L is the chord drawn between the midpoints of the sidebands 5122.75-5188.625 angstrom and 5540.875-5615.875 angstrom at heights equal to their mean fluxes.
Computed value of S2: -2.4 angstrom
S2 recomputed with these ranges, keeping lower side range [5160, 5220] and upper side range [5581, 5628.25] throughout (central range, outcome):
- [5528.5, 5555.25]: -0.62 angstrom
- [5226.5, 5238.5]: -2.31 angstrom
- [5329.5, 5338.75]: -1.29 angstrom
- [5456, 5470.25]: -0.56 angstrom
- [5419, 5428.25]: -1.05 angstrom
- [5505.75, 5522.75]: -0.67 angstrom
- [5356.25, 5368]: -2.13 angstrom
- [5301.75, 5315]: -2.91 angstrom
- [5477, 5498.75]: -1.37 angstrom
